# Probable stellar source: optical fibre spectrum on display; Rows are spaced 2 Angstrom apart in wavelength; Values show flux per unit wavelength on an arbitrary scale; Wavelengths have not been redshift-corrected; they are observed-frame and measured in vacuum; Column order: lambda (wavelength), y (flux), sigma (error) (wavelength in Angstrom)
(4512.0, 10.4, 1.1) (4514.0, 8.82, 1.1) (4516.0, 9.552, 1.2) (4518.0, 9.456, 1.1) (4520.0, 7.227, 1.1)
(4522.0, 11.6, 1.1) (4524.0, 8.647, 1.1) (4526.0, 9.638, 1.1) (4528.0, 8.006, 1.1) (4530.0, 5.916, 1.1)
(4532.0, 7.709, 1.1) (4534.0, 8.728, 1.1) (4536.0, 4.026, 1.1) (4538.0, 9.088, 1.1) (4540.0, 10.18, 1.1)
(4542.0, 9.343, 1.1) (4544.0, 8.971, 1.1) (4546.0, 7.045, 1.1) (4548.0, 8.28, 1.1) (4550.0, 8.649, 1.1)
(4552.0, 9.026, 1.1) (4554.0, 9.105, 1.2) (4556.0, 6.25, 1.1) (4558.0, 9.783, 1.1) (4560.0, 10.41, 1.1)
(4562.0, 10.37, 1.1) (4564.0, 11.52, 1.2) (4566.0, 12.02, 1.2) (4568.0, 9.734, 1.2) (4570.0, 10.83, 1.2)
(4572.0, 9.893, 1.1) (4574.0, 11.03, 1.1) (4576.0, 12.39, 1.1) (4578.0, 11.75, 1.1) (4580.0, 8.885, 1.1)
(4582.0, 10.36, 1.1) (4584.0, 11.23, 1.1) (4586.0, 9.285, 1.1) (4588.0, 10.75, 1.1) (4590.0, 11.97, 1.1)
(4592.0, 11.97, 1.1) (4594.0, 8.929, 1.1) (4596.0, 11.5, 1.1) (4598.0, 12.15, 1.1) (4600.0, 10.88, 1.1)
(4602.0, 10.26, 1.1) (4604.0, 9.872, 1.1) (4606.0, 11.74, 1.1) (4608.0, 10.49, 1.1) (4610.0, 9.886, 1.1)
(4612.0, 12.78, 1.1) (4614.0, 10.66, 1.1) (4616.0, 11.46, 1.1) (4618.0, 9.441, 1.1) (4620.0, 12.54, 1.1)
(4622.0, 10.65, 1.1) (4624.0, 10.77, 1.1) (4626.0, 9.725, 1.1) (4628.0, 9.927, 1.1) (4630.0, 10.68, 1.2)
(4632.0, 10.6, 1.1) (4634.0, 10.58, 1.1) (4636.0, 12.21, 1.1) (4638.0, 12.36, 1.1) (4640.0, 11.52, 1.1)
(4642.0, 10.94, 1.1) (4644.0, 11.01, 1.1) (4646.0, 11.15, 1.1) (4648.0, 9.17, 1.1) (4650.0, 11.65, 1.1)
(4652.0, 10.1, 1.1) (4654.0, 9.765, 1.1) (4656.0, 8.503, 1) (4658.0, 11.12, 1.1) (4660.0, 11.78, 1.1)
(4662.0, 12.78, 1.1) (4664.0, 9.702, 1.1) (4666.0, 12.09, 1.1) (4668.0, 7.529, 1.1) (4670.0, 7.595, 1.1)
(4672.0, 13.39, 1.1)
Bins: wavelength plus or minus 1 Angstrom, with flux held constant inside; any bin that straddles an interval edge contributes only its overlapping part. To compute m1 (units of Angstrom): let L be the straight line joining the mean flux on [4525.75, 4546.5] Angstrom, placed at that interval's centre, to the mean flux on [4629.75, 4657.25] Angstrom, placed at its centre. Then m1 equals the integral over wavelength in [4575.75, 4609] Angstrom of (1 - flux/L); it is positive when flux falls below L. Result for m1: -4.8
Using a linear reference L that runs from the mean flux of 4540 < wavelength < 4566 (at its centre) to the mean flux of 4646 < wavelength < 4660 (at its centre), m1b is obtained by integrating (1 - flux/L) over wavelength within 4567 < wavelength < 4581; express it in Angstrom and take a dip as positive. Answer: -1.8 Angstrom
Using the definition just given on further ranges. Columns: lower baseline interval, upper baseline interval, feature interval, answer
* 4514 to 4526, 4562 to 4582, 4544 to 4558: 2.7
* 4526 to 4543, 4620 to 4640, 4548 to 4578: -4.0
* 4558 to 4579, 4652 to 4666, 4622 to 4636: 0.3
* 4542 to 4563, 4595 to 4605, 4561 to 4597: -3.0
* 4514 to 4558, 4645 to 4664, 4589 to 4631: -4.6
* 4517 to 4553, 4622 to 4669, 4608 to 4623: -1.4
